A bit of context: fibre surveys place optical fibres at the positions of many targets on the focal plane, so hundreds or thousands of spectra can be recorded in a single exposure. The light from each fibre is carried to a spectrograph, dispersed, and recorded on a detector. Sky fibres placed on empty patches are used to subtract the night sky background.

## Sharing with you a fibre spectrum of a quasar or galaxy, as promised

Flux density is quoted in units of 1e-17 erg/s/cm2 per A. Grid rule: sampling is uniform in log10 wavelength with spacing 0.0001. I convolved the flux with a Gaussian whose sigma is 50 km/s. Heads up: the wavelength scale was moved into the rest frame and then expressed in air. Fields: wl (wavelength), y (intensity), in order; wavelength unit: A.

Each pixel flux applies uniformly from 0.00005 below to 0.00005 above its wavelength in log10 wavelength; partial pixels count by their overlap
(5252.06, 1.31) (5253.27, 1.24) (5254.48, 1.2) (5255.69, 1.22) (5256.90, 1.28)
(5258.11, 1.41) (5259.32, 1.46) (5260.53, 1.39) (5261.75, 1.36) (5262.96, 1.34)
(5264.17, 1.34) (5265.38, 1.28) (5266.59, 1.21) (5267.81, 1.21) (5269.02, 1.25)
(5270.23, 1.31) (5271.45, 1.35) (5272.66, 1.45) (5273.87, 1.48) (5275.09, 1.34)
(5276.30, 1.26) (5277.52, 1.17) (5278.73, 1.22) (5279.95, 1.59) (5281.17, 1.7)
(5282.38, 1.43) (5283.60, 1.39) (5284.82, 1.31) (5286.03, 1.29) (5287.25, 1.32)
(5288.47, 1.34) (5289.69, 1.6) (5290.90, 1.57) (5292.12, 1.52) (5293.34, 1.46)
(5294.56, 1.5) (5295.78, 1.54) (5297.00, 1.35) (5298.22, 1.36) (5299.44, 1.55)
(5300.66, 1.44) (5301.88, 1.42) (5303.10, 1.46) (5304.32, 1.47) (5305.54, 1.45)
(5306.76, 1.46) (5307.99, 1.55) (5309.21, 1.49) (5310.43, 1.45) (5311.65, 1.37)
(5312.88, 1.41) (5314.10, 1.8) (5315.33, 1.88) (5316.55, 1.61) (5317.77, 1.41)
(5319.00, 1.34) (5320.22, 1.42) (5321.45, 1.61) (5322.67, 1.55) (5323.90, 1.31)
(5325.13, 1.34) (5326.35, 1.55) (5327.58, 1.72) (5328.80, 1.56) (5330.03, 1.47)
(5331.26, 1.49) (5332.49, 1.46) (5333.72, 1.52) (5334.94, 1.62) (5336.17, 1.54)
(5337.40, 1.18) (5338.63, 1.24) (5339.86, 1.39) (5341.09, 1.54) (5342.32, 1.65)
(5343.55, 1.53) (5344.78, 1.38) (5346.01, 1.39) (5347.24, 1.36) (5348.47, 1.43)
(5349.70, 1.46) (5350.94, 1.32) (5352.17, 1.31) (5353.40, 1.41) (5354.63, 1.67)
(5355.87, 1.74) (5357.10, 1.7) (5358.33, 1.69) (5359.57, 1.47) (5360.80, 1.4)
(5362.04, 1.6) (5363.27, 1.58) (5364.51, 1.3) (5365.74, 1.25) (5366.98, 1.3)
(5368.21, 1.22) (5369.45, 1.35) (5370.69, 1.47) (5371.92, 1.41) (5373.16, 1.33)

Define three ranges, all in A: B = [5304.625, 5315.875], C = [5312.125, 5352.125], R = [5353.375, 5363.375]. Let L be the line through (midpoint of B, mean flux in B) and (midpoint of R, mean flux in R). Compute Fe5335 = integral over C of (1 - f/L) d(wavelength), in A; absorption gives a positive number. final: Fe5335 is 2.07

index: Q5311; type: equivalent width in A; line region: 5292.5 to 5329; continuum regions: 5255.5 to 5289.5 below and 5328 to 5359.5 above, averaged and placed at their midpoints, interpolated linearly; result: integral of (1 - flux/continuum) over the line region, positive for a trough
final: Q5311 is -1.8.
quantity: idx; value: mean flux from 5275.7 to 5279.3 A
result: 1.22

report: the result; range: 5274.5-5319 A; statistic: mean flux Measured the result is 1.46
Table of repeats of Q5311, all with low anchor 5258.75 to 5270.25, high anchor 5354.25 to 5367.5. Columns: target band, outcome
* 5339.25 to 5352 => 0.4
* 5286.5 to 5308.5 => -1.3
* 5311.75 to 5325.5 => -0.8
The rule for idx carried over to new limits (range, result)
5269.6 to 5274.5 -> 1.4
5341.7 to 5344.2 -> 1.59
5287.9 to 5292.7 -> 1.51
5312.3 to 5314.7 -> 1.61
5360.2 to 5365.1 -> 1.47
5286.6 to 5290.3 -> 1.42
